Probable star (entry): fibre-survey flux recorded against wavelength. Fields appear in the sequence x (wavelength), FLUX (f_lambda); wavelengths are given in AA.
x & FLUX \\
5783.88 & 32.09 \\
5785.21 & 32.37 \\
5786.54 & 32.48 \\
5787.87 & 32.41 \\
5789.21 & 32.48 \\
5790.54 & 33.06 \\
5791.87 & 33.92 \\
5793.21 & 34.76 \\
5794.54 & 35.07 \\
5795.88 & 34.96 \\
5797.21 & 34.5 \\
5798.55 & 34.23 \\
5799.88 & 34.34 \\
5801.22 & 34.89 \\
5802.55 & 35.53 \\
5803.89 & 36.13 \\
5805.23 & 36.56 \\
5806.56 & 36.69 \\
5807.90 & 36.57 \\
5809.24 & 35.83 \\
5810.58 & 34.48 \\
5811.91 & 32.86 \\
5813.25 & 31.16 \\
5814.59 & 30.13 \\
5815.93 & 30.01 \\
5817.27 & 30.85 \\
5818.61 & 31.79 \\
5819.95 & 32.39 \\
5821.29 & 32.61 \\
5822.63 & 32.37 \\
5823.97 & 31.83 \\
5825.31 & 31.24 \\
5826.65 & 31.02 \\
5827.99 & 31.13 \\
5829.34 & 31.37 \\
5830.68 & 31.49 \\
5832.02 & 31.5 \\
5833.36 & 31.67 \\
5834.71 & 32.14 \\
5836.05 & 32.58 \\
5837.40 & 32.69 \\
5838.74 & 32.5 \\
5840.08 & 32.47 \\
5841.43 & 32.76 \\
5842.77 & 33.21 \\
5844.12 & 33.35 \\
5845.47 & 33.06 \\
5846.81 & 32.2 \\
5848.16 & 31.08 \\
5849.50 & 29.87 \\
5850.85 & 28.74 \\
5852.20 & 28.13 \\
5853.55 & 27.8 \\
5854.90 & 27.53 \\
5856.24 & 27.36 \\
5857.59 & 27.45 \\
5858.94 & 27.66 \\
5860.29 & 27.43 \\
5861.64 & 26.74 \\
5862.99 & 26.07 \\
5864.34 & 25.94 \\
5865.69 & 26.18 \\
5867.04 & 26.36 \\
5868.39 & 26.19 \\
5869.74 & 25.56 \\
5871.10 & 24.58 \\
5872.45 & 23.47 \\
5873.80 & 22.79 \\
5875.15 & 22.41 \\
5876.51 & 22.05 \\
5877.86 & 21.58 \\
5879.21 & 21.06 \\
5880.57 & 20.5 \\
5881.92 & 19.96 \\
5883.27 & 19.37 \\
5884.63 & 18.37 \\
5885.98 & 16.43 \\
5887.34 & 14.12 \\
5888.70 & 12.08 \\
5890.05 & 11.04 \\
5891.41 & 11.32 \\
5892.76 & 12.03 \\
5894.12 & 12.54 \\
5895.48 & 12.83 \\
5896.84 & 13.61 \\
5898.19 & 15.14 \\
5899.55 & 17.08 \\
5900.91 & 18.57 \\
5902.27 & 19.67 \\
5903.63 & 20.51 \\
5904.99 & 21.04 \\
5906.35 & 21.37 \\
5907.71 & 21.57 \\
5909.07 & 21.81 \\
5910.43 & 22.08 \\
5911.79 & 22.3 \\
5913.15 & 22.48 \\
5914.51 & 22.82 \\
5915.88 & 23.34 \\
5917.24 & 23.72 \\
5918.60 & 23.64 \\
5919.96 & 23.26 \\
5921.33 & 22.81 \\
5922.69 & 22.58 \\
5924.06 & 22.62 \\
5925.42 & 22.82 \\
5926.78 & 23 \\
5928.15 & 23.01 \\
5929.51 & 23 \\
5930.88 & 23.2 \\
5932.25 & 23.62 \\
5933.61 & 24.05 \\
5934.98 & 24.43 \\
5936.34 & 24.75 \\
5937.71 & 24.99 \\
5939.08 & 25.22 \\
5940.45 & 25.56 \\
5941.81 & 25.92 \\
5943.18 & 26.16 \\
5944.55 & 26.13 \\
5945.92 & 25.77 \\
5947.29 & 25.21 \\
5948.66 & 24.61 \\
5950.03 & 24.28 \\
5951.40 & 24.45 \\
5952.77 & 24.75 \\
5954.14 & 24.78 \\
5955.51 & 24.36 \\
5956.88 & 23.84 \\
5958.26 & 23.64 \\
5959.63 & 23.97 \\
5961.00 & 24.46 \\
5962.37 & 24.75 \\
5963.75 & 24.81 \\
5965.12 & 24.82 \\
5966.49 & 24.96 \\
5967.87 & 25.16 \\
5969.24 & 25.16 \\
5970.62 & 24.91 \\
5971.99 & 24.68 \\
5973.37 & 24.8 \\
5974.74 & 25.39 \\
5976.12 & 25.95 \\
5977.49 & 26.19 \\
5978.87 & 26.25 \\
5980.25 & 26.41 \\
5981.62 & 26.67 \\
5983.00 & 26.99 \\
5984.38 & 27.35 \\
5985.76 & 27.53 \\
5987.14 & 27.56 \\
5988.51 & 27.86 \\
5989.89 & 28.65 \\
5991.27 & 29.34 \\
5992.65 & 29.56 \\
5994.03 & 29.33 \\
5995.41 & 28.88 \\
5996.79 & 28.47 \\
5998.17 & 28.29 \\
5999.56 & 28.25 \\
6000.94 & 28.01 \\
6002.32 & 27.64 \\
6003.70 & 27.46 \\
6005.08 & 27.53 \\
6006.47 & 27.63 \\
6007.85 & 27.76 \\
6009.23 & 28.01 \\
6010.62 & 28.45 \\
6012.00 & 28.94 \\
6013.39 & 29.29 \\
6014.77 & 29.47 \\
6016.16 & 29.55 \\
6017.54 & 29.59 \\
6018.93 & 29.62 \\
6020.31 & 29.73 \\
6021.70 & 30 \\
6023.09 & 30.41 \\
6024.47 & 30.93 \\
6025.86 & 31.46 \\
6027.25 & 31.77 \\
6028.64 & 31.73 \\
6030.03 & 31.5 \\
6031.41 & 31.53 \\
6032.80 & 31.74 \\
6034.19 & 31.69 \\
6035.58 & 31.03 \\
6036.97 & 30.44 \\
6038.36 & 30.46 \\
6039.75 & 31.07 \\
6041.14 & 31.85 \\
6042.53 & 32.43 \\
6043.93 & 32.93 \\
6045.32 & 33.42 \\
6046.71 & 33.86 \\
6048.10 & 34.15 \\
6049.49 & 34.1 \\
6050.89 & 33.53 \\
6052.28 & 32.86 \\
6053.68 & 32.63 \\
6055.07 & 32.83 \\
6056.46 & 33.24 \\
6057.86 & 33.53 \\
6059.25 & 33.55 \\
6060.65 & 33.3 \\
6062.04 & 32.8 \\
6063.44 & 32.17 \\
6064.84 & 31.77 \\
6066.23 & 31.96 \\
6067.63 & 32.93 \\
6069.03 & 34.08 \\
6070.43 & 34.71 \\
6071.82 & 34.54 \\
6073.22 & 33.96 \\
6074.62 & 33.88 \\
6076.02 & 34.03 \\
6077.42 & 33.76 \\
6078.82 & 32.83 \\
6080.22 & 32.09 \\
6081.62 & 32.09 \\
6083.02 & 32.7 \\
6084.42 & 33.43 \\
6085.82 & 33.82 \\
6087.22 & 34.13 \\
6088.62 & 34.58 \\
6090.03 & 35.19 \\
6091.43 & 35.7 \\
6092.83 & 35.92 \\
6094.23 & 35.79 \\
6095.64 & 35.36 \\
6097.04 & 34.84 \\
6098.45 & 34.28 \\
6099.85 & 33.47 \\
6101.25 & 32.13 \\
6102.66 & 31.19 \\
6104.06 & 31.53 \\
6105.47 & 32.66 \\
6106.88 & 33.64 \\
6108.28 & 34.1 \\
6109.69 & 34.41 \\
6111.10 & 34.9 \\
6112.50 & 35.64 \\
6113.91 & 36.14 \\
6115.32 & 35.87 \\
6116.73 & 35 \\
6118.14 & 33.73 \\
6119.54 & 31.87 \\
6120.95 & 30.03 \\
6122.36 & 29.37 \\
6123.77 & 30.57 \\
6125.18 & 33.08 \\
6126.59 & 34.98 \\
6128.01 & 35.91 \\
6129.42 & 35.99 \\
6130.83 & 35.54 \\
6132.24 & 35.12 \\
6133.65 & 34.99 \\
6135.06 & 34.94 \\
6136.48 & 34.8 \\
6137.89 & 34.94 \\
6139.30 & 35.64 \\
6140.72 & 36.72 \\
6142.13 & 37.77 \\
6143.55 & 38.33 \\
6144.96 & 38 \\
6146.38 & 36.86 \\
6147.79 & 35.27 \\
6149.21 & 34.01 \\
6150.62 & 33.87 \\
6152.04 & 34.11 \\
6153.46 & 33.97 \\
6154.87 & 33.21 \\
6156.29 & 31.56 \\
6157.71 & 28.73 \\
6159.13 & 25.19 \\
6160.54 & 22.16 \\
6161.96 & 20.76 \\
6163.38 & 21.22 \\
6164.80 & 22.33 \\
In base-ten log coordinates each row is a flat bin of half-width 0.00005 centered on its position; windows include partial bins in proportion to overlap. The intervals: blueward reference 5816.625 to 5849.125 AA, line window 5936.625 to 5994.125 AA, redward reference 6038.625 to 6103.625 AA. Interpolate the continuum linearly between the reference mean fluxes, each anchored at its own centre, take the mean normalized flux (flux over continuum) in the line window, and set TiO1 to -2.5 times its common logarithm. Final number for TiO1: 0.26 mag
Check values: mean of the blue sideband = 32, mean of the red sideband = 33.4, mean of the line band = 25.7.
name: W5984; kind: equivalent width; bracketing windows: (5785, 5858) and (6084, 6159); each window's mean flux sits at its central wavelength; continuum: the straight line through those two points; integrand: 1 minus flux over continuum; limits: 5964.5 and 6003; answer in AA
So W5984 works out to 7.4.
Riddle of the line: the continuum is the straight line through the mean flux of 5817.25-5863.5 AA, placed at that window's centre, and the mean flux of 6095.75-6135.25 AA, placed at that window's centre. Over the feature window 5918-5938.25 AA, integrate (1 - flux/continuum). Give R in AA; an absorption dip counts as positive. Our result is 5.3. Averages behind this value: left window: 30.7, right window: 33.8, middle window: 23.4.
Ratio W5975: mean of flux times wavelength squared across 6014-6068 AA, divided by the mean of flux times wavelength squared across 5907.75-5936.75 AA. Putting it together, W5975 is 1.4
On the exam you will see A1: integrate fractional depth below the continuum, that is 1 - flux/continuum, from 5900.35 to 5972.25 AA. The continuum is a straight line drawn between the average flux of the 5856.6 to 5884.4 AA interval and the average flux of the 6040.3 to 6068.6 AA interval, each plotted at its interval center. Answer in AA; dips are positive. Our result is 9.5 AA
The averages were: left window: 24.1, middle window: 23.7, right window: 33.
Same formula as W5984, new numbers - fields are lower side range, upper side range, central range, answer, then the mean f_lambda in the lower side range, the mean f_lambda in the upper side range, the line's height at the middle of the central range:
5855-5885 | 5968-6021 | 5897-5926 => 4.6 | 24.2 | 27.7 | 25.3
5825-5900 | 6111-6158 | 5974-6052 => 1.7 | 24.9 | 34.5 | 30.2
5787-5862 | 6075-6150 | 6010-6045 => 3.1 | 32.1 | 34.3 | 33.7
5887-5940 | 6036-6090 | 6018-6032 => -0.5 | 20.3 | 33.1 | 29.8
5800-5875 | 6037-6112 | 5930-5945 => 3.3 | 30.6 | 33.4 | 31.8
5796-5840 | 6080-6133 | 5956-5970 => 3.7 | 33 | 33.9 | 33.4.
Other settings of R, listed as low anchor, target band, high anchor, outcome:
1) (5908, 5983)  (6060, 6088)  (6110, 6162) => -2.39 AA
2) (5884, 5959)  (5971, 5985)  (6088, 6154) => -0.52 AA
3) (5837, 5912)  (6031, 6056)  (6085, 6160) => -1.42 AA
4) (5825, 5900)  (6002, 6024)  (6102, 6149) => 1.13 AA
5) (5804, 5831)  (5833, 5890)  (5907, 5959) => 6.72 AA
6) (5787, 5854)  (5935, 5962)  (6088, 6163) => 6.70 AA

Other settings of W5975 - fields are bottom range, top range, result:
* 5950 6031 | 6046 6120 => 1.27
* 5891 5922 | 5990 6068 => 1.65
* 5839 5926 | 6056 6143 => 1.59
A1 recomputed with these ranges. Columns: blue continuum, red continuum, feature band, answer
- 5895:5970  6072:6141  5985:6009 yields -1.0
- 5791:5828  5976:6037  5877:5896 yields 9.4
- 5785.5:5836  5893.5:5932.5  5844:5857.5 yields -0.6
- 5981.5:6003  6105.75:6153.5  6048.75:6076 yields -1.6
